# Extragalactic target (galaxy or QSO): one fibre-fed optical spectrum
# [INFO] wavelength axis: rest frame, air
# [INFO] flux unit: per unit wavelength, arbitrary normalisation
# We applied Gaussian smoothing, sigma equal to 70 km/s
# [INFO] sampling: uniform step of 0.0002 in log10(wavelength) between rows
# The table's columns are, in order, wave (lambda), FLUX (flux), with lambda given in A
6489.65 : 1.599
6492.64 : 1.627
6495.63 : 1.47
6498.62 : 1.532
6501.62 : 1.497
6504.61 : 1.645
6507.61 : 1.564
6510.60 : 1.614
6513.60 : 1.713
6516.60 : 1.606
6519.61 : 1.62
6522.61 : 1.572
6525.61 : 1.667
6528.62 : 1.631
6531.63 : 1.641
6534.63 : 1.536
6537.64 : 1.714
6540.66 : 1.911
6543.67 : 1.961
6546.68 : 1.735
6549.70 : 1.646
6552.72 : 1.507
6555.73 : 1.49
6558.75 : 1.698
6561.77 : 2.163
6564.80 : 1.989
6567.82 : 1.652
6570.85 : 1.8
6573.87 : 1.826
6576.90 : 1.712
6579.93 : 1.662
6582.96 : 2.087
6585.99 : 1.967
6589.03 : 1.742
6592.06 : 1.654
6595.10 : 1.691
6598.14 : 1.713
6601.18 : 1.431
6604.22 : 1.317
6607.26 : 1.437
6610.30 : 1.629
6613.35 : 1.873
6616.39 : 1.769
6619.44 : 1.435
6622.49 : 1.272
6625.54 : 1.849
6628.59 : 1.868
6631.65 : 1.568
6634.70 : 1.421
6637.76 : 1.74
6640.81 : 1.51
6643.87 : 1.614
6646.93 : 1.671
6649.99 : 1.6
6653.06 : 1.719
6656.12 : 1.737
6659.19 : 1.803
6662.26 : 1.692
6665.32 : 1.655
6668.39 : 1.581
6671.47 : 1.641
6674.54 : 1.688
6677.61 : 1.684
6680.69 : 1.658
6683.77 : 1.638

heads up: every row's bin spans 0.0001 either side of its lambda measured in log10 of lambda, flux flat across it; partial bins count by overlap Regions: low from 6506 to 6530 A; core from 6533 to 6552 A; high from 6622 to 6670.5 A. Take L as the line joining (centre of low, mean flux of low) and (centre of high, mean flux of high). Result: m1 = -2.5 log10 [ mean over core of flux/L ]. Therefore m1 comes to -0.07 mag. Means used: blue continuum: 1.62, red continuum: 1.65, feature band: 1.74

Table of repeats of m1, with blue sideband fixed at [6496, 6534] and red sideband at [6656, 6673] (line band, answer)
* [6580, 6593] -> -0.13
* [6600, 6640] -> 0.05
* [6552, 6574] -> -0.09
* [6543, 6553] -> -0.06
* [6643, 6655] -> 0.01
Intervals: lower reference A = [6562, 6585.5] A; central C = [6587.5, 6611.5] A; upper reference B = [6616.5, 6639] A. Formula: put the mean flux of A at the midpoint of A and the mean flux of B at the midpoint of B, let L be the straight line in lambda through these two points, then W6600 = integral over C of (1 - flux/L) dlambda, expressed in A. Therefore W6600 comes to 2.1 A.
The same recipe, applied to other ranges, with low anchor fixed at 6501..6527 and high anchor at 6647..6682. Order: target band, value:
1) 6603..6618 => 0.41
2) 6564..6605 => -2.26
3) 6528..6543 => -0.75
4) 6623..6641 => 0.17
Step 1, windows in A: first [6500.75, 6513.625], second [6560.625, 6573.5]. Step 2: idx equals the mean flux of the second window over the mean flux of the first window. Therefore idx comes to 1.18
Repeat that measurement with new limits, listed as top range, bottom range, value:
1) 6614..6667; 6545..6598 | 0.93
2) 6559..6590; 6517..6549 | 1.10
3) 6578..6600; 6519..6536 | 1.10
